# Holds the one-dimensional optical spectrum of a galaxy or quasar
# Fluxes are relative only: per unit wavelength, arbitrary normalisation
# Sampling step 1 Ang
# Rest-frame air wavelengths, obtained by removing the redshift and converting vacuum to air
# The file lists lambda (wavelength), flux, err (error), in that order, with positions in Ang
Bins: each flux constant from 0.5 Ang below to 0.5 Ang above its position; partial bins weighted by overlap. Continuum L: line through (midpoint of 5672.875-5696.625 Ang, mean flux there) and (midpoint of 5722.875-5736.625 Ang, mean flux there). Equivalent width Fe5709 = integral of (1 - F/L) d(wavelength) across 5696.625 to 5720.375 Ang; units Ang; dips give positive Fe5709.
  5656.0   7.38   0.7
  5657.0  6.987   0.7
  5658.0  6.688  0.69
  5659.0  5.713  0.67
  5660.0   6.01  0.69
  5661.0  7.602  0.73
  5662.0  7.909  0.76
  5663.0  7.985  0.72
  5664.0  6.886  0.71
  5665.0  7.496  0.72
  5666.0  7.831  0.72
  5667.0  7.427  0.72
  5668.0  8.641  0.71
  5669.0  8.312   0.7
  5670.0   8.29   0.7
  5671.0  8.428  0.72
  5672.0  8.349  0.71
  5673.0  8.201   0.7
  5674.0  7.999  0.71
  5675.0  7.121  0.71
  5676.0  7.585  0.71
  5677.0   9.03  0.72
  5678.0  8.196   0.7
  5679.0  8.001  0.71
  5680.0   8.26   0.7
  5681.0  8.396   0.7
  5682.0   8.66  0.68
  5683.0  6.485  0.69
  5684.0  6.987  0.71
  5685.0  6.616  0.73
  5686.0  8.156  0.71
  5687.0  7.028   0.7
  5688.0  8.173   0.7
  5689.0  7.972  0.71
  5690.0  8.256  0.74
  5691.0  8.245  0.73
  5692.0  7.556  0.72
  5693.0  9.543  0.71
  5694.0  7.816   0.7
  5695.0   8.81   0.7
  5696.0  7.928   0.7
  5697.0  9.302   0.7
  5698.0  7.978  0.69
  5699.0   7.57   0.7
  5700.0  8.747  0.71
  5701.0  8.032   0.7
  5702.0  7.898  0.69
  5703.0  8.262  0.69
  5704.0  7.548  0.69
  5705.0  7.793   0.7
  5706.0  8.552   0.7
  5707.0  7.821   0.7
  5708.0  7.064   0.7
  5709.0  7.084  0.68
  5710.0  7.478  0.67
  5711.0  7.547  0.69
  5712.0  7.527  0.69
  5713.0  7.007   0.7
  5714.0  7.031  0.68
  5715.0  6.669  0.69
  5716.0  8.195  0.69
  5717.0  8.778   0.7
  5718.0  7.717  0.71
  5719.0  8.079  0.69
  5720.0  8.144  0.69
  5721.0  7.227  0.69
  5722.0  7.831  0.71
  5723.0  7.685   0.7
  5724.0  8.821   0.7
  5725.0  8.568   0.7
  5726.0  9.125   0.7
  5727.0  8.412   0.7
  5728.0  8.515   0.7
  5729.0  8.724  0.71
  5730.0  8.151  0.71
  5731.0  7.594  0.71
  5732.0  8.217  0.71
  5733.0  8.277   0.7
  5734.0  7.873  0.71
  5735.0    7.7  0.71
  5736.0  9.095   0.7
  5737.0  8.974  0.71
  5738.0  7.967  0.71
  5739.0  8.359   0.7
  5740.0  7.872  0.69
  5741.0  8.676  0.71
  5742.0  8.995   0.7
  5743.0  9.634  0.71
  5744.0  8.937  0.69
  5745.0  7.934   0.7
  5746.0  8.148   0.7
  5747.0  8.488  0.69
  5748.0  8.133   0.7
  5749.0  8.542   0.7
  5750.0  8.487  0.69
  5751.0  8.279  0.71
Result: 1.0 Ang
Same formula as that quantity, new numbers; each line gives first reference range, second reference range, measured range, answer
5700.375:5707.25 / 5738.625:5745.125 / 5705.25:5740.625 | 1.5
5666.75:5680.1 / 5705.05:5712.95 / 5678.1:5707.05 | -0.7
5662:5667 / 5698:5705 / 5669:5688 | -0.4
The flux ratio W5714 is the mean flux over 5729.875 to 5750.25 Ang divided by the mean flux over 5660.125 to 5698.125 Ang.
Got 1.05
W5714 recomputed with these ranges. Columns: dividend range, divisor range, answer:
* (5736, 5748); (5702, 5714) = 1.13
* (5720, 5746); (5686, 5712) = 1.05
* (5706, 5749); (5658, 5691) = 1.05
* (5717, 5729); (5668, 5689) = 1.04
